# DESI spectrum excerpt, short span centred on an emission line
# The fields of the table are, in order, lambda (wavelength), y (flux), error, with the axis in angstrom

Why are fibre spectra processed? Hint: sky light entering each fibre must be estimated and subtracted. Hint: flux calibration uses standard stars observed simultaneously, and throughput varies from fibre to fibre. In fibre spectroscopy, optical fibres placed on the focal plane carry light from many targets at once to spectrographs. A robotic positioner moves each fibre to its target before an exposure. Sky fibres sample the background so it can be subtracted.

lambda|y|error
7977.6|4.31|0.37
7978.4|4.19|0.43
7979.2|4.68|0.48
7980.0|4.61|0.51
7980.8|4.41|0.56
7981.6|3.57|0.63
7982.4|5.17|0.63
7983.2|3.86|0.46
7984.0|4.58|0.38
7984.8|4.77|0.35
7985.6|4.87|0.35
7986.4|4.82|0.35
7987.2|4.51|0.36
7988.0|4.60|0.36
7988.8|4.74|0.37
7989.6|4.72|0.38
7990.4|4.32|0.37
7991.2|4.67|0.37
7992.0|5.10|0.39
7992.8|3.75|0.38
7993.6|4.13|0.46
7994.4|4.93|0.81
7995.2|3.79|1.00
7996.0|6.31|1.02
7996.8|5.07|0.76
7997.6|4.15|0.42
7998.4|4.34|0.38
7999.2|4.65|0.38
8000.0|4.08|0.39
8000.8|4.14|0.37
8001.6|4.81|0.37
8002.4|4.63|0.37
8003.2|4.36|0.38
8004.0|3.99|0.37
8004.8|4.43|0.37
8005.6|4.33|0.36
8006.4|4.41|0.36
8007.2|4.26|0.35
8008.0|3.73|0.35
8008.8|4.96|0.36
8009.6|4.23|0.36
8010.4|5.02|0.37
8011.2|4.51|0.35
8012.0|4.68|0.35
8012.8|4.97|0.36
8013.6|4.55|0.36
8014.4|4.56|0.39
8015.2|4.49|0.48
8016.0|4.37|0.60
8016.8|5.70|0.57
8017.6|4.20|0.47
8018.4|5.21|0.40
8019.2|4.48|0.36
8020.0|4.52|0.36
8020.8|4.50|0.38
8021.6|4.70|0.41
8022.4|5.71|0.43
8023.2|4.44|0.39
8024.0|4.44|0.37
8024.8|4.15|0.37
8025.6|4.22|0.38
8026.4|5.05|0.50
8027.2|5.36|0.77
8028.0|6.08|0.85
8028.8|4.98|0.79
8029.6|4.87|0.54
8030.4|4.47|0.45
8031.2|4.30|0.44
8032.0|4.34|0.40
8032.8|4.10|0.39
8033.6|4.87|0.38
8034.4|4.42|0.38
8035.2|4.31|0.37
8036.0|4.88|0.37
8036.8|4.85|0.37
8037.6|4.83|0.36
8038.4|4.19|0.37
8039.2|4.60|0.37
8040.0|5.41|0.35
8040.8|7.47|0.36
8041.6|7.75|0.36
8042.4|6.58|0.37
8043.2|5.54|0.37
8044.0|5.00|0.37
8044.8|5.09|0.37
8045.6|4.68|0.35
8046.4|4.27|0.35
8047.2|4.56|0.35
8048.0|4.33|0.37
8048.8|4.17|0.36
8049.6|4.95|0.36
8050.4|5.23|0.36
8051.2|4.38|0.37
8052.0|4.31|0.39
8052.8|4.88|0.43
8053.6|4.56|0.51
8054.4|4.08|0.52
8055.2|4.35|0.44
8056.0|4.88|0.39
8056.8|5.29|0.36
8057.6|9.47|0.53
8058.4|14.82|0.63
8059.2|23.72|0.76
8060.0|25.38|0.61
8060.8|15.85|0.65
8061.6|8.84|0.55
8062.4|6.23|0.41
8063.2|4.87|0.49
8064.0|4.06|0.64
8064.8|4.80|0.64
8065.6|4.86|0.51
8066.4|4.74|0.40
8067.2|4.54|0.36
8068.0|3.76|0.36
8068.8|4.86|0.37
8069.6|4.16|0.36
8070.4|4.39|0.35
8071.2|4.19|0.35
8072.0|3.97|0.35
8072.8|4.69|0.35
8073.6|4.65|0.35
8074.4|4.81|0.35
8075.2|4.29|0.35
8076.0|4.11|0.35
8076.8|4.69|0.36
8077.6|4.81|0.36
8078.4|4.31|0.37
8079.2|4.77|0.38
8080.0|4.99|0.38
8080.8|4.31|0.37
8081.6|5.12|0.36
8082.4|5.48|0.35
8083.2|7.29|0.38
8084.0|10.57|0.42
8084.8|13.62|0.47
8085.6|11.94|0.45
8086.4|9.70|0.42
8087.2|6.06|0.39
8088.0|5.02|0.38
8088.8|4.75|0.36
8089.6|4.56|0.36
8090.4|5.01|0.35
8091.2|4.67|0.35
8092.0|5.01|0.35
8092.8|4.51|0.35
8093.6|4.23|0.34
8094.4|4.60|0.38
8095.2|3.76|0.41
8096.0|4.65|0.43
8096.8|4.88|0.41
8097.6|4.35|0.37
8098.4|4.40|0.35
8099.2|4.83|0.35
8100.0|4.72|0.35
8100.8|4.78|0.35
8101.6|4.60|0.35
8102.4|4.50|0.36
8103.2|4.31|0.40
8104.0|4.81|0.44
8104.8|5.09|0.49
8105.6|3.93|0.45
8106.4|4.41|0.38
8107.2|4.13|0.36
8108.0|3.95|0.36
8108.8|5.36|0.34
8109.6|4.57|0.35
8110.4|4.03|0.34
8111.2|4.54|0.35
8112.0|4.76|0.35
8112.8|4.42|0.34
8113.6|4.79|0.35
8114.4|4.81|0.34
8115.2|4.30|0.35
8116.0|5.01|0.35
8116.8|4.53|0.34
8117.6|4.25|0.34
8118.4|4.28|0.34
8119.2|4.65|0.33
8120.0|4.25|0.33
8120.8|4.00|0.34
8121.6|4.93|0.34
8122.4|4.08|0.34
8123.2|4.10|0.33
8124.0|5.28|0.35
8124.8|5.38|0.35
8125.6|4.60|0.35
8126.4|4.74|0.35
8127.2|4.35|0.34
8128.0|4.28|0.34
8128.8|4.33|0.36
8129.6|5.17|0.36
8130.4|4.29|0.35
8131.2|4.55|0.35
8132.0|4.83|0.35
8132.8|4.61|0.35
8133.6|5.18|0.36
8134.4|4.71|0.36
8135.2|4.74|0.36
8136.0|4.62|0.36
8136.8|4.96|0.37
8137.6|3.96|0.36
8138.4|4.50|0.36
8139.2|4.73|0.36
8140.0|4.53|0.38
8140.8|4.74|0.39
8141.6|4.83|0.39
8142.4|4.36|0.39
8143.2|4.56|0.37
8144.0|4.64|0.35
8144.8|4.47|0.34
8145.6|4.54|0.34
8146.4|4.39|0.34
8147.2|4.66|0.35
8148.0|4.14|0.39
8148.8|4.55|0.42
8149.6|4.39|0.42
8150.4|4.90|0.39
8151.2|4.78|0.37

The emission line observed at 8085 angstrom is [N II]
